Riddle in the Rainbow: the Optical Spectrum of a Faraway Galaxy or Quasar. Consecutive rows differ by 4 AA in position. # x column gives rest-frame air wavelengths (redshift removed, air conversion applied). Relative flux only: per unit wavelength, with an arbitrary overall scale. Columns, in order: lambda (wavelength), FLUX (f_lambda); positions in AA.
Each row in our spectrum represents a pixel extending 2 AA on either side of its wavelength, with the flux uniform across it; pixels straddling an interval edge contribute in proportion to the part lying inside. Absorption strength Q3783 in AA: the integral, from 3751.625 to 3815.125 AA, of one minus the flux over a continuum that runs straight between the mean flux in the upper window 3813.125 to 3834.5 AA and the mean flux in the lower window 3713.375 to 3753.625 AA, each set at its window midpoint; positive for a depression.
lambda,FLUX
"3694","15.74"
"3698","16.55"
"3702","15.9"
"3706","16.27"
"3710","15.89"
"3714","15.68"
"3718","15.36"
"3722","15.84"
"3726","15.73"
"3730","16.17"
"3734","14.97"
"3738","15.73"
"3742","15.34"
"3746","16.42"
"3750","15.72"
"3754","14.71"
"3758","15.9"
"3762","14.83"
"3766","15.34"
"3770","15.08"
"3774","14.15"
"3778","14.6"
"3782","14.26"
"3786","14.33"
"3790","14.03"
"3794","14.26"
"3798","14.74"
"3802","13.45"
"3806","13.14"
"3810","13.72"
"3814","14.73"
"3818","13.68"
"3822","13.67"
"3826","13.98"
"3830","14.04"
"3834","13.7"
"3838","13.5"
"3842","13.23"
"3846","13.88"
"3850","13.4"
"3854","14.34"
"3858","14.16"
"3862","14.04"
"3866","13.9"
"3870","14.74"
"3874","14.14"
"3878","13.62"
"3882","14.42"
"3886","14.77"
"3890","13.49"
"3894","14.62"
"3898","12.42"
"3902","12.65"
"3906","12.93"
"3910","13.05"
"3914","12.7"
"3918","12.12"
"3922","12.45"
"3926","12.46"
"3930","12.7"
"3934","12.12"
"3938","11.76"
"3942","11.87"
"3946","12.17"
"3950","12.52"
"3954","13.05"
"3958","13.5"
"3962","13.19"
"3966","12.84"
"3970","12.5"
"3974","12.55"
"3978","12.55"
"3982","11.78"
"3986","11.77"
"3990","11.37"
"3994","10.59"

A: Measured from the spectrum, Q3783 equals 1.1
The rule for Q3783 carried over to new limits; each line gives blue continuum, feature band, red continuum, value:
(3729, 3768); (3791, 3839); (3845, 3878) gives 2.5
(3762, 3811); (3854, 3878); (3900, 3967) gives -1.4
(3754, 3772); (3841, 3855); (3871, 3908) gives 0.5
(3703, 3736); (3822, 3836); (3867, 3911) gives 0.6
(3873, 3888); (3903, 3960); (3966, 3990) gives 2.8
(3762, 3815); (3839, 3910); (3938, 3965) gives -1.9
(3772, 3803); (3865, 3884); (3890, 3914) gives -1.1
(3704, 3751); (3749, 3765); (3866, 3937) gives 0.1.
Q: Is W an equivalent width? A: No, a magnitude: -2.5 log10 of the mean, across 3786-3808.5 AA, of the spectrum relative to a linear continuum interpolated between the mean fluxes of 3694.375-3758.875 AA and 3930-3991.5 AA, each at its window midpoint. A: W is 0.060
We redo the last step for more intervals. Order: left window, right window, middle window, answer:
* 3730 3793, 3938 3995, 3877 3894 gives -0.06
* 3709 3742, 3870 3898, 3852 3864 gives 0.01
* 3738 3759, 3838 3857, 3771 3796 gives 0.05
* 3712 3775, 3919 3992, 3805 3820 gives 0.05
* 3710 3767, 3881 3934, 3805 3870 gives 0.02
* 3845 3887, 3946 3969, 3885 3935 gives 0.05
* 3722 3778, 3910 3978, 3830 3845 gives 0.04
